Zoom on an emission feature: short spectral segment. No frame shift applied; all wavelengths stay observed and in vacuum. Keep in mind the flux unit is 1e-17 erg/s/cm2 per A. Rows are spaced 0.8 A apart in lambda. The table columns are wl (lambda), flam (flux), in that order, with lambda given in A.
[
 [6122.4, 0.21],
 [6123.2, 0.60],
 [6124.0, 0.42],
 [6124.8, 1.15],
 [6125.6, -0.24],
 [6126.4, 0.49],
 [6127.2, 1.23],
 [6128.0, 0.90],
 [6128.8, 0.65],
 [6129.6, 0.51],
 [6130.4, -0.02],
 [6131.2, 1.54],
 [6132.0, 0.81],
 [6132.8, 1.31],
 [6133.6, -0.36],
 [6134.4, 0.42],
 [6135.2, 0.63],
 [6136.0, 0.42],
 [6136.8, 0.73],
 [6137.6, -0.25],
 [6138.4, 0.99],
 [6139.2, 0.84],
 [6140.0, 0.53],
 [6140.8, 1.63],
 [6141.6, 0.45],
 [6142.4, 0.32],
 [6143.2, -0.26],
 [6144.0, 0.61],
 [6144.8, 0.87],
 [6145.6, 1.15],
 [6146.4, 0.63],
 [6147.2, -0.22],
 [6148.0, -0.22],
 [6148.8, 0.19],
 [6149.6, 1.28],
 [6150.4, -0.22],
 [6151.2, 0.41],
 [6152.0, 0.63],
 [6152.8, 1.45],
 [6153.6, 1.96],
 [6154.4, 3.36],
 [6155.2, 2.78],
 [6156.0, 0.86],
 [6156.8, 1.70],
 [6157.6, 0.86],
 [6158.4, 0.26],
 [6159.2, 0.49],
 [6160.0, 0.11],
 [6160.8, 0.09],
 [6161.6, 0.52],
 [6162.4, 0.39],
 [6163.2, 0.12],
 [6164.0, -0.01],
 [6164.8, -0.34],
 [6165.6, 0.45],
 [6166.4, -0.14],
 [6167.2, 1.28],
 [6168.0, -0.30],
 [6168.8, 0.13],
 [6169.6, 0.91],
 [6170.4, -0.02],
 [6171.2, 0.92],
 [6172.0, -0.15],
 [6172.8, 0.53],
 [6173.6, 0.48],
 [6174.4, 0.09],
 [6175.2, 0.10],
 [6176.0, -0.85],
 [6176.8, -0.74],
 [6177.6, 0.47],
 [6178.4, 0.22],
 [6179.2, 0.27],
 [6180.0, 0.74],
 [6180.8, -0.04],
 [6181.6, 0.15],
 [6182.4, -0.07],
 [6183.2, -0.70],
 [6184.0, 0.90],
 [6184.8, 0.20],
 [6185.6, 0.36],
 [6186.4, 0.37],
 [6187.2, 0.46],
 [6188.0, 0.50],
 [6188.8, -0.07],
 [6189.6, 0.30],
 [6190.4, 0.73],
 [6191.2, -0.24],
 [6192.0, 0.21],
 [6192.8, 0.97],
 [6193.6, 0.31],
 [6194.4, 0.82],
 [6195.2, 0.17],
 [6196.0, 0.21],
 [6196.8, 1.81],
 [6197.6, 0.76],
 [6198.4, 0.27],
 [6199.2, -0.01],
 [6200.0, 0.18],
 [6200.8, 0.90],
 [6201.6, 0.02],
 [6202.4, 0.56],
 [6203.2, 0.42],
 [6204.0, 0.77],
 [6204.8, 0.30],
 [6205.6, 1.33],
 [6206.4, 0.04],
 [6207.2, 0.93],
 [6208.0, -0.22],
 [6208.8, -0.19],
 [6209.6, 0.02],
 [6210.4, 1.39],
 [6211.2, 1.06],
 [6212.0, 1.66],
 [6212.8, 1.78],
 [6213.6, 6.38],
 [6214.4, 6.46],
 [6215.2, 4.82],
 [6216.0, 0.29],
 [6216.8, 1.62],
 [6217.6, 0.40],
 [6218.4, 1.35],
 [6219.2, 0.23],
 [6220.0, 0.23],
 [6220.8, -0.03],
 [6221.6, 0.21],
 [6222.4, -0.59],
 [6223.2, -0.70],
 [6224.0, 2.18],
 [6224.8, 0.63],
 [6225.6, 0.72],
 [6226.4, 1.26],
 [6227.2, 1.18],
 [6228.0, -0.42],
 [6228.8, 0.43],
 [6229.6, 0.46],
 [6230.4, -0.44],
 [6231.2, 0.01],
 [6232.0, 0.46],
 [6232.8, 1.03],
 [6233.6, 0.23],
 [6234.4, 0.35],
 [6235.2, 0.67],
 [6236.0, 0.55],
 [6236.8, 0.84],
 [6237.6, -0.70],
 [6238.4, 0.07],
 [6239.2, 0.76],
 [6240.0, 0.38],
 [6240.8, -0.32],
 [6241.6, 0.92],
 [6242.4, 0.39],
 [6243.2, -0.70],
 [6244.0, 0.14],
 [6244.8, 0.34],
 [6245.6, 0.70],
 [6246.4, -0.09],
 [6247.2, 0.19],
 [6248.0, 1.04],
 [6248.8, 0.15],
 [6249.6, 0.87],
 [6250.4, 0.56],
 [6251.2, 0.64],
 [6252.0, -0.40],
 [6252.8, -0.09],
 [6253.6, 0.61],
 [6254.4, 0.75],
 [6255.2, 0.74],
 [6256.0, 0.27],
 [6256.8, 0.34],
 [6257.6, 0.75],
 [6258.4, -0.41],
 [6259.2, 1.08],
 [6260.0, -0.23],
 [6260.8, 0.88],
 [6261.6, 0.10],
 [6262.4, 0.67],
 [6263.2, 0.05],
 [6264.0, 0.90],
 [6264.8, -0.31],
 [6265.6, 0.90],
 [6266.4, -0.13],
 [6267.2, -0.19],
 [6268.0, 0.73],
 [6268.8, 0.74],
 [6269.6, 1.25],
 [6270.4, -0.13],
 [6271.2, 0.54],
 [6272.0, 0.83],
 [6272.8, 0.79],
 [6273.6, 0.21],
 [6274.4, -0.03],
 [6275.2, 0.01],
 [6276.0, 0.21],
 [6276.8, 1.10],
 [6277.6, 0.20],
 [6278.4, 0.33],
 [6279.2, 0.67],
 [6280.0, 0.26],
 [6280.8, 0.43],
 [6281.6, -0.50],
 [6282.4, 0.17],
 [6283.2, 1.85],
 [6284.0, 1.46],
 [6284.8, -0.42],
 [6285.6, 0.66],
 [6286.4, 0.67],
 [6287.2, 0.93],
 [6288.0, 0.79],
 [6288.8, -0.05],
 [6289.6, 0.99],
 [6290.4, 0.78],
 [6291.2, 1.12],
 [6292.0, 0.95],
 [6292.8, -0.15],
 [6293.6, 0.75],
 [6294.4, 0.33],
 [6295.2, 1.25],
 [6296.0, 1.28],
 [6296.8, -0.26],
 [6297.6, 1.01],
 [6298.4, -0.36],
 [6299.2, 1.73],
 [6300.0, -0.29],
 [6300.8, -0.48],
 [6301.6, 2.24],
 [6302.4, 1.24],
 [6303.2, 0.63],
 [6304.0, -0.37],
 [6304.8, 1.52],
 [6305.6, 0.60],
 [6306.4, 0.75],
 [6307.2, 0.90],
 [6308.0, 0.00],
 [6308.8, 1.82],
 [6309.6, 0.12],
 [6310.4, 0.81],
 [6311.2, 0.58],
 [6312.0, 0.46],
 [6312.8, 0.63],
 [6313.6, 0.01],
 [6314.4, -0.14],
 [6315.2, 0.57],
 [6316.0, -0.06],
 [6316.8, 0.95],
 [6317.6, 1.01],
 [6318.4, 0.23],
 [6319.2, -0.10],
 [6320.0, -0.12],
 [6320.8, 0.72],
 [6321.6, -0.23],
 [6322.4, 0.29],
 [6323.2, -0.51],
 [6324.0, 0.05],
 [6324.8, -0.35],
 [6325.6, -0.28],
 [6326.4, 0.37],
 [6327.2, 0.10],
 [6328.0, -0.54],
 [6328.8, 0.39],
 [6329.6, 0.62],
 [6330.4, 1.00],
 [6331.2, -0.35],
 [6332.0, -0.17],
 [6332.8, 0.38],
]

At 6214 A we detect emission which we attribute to [O III] 5007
